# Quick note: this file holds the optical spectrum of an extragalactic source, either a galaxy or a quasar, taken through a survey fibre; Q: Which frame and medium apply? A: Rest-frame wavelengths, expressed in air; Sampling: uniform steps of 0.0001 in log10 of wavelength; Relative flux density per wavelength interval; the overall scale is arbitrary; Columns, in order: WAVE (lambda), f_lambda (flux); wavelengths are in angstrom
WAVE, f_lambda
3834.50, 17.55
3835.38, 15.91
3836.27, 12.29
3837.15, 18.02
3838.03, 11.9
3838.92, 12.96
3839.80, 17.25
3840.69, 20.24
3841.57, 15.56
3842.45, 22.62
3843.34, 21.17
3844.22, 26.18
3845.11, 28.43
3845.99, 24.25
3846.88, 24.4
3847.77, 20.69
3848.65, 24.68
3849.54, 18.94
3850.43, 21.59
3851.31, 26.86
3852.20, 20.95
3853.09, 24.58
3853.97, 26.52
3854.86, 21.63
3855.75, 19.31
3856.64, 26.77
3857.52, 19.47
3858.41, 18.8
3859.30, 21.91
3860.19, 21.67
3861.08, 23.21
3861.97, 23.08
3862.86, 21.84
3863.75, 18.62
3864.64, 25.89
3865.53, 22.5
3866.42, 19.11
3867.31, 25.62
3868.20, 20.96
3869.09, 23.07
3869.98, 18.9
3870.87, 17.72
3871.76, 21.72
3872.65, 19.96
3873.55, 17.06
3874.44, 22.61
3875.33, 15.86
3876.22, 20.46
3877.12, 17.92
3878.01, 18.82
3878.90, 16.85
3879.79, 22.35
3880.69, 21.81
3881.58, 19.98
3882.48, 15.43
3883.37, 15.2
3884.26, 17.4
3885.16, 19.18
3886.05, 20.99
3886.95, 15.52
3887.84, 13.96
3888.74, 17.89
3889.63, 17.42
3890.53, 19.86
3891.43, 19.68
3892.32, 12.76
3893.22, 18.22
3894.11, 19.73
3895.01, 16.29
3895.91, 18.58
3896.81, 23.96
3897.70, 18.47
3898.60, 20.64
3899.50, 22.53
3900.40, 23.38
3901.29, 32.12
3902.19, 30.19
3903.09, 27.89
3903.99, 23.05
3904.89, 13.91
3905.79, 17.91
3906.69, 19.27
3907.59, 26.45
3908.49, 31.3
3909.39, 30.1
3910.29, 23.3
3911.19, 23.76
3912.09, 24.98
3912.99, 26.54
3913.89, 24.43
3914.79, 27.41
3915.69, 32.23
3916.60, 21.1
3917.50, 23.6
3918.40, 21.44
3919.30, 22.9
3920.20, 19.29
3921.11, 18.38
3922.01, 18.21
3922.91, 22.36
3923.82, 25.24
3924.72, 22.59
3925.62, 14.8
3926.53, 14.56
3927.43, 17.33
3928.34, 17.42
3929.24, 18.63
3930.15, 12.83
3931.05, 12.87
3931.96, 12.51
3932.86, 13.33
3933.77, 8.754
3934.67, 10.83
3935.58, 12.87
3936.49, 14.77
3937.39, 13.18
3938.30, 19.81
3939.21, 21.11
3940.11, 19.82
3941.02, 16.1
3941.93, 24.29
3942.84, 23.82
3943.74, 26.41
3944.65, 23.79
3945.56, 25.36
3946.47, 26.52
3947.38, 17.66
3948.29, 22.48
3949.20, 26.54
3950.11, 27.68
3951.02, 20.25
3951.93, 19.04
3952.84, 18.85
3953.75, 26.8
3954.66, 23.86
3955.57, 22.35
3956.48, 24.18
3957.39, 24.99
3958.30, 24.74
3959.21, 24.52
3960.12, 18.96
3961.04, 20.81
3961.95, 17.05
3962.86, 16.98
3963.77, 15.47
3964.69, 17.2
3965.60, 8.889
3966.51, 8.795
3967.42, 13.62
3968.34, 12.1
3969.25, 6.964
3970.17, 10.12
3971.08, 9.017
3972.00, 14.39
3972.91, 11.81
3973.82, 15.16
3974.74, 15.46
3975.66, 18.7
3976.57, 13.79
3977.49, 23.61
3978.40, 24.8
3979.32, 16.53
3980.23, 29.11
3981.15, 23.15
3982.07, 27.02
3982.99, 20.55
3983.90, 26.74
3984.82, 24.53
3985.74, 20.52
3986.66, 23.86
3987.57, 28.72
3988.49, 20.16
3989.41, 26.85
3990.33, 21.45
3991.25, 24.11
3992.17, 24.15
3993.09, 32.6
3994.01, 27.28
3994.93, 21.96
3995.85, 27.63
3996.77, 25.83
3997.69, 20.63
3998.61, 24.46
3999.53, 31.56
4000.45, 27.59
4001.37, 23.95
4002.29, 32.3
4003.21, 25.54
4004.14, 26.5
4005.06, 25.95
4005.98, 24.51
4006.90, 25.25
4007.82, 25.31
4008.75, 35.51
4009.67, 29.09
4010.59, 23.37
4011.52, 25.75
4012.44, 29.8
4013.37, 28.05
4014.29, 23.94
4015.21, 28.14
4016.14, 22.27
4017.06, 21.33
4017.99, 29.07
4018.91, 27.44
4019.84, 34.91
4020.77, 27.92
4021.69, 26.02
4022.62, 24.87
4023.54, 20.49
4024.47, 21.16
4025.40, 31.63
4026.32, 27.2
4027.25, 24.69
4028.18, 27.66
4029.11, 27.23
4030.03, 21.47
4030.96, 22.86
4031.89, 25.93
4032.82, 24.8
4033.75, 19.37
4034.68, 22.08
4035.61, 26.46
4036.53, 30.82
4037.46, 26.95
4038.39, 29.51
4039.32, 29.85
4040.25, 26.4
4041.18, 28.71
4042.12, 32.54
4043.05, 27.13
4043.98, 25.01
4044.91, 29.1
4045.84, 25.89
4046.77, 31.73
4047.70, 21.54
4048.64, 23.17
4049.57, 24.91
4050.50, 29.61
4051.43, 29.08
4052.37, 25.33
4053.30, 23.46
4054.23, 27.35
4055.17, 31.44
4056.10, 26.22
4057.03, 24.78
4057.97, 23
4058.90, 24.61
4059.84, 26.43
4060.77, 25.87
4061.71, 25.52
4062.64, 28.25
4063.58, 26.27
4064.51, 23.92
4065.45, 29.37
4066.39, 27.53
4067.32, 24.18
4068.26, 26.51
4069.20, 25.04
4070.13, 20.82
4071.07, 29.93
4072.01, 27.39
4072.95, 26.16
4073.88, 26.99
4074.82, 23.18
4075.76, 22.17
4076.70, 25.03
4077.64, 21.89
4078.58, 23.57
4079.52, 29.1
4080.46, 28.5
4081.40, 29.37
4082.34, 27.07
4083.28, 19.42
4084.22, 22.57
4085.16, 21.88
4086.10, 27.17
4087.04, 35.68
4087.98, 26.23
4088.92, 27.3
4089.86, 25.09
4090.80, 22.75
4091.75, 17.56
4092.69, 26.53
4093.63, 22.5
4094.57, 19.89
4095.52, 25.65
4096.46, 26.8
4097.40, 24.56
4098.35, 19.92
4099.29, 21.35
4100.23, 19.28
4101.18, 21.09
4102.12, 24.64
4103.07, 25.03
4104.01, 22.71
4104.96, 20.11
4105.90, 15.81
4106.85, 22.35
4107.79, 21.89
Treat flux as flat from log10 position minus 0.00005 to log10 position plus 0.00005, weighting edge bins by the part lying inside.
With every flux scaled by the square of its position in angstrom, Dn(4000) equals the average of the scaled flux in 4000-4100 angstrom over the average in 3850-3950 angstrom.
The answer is 1.35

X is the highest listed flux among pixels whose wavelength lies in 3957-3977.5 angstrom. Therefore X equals 24.99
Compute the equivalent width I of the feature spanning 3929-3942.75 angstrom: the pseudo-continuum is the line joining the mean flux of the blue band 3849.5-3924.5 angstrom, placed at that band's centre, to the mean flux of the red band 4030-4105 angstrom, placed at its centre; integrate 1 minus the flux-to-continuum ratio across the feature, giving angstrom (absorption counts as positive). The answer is 4.2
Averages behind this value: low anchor 21.4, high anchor 25.4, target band 15.6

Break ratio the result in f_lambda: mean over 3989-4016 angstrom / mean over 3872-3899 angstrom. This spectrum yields 1.43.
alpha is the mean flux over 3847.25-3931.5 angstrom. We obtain 21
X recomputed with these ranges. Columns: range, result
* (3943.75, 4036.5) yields 35.51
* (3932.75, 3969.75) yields 27.68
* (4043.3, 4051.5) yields 31.73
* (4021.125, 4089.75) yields 35.68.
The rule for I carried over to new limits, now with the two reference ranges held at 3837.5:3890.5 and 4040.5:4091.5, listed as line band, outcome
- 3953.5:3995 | 6.21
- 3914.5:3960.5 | 4.44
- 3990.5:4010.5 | -1.91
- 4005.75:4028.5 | -1.73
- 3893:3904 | -0.68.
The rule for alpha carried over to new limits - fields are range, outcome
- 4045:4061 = 26.2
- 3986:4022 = 26.4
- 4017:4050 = 26.4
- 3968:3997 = 20.9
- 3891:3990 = 20.3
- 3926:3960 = 19.7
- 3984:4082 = 26.1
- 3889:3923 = 22.4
